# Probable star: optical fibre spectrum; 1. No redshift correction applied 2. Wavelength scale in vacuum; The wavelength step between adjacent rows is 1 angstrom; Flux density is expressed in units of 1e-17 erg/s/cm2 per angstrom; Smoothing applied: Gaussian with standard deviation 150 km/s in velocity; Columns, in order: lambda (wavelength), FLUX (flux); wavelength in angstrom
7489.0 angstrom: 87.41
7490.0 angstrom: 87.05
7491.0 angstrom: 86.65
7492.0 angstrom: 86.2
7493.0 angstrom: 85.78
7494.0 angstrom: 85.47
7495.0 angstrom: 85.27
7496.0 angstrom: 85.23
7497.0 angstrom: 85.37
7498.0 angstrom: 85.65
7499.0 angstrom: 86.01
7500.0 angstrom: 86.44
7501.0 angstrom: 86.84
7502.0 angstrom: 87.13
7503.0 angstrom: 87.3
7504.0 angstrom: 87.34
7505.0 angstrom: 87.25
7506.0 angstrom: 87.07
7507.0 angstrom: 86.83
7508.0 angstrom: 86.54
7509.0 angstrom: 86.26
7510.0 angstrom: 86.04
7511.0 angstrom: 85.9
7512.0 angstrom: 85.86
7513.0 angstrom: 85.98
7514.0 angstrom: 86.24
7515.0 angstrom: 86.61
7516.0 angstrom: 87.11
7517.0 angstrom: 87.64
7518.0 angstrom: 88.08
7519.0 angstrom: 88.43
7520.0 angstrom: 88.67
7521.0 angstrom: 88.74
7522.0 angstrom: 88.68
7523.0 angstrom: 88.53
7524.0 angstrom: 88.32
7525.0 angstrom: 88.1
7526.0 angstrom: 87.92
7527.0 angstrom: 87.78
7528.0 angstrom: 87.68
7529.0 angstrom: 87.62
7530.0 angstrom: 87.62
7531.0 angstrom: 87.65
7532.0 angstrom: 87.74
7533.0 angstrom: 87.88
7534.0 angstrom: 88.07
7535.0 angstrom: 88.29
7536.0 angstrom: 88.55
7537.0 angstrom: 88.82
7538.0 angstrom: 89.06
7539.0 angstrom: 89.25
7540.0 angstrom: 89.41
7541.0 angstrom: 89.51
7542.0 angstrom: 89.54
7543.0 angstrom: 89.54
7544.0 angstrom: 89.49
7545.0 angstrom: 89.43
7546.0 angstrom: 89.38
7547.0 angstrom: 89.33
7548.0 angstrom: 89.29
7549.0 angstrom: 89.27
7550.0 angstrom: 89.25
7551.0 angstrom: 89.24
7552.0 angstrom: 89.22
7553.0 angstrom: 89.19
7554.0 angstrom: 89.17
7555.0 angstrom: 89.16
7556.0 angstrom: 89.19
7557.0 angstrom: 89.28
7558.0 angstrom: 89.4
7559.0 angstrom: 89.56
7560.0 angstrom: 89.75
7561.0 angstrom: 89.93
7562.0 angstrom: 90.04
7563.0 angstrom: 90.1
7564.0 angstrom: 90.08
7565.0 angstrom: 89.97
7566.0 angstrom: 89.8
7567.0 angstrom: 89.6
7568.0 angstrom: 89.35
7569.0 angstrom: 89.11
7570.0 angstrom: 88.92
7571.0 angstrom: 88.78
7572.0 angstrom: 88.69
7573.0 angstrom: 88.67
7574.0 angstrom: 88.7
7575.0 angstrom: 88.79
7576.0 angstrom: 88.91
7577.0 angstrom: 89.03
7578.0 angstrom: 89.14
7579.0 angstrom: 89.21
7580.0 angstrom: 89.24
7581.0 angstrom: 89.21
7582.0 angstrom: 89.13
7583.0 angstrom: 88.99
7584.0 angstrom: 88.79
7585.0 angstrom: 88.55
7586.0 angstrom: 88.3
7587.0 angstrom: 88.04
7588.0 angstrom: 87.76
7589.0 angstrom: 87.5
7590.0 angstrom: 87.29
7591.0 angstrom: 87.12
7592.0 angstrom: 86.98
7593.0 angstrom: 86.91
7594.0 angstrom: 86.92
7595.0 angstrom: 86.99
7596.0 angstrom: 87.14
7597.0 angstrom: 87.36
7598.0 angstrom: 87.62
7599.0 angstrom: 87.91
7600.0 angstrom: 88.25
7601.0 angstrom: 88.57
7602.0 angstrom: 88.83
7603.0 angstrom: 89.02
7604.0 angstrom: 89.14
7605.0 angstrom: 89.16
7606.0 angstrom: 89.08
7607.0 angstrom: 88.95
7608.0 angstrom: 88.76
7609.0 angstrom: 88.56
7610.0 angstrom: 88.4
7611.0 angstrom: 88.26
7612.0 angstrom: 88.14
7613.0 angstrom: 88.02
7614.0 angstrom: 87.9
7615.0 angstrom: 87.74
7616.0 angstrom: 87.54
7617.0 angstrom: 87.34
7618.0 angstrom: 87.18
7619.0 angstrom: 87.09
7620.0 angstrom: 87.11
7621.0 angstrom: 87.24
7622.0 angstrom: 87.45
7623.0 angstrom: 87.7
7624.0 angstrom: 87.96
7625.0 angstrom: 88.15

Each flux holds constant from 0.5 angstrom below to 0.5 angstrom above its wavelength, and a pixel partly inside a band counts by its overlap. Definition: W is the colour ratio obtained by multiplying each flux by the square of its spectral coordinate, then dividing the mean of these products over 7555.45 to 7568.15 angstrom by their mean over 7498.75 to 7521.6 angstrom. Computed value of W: 1.05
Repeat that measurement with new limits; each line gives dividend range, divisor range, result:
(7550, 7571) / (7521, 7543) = 1.02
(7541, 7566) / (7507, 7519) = 1.04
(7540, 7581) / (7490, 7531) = 1.04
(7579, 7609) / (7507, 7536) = 1.03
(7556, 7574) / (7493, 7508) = 1.05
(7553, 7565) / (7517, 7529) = 1.03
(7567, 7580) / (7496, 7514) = 1.05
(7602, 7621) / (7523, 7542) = 1.02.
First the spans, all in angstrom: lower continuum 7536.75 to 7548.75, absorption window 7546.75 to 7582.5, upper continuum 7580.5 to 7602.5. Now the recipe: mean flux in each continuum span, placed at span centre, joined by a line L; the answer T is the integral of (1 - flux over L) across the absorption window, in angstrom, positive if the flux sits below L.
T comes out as -0.2 angstrom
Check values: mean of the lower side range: 89.3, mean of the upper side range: 87.9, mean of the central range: 89.3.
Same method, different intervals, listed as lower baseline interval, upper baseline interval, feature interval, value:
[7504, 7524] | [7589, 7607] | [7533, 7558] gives -0.5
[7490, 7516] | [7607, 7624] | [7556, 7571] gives -0.4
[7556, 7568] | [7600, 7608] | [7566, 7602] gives 0.4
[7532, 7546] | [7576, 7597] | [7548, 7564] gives -0.1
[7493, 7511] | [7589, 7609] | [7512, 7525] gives -0.2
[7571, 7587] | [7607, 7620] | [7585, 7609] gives 0.1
